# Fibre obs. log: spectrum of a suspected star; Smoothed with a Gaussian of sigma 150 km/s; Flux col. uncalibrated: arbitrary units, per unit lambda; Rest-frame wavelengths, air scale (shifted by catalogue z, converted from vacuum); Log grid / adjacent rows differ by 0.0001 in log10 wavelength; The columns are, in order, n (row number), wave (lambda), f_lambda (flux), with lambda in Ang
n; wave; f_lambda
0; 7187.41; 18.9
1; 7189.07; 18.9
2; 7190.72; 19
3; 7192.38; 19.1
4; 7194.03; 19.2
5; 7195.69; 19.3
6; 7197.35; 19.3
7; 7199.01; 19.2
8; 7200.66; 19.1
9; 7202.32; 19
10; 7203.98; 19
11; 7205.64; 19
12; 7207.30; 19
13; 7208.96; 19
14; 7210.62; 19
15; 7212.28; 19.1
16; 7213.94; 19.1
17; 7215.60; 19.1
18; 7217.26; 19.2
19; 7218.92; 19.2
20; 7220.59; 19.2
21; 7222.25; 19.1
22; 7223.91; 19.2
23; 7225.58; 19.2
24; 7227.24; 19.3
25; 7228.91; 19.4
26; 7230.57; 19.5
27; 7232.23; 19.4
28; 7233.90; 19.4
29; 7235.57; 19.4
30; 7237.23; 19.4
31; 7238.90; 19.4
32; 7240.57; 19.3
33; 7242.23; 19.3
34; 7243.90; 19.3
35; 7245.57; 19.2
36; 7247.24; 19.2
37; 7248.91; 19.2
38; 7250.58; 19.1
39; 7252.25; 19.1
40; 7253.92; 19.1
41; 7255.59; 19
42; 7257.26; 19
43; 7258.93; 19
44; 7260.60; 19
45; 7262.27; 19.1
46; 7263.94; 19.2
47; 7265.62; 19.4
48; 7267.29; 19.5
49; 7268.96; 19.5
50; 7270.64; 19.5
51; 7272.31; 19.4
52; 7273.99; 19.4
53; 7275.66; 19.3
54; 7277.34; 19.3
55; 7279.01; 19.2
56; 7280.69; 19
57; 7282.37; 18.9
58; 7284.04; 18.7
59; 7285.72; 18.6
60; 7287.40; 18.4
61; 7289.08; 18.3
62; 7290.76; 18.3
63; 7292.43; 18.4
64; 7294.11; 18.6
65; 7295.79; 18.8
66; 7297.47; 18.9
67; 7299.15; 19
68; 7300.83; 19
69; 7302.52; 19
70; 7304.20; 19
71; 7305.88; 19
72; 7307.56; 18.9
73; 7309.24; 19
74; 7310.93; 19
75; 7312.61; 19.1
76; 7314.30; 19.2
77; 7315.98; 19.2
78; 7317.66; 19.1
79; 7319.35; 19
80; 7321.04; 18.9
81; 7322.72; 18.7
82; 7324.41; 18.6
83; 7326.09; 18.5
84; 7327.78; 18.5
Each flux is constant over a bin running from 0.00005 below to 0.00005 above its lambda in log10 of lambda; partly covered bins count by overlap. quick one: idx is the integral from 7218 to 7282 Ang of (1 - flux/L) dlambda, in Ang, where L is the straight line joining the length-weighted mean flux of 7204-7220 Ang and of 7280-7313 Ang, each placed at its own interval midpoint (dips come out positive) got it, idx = -1.04 Ang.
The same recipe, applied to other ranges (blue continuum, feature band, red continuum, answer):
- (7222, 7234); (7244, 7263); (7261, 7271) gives 0.2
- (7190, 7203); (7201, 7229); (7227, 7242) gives 0.2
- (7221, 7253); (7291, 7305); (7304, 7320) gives 0.2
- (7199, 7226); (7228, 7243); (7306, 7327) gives -0.3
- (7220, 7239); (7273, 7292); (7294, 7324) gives 0.2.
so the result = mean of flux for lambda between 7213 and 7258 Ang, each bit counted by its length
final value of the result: 19.2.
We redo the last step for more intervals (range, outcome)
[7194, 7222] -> 19.1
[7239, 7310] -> 19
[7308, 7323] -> 19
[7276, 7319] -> 18.9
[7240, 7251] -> 19.2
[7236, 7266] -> 19.2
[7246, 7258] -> 19.1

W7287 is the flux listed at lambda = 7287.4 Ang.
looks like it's 18.4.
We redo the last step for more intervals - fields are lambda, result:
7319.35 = 19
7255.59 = 19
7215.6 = 19.1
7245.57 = 19.2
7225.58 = 19.2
